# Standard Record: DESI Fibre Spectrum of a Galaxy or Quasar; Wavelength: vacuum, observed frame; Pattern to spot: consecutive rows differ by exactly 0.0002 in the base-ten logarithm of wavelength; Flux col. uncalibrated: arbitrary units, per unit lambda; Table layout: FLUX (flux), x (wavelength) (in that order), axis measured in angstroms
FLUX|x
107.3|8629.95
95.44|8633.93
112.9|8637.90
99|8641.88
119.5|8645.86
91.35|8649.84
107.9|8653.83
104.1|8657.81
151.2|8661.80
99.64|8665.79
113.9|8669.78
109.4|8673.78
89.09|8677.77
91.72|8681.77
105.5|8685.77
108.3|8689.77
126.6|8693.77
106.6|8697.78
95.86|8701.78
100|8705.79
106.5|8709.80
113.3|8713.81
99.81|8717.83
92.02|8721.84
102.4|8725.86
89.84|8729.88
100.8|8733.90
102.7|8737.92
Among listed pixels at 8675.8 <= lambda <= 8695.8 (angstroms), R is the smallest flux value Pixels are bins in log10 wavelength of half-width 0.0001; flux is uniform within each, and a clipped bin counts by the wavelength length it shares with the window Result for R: 89.09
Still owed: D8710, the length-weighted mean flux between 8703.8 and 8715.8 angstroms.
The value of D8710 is 107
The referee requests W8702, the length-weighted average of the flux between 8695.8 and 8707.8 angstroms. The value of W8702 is 101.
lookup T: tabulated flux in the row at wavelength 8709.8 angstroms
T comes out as 106.5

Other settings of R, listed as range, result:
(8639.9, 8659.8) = 91.35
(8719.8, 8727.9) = 92.02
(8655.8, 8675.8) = 99.64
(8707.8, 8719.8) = 99.81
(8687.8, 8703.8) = 95.86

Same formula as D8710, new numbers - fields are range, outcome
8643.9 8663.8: 115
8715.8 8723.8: 96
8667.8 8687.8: 102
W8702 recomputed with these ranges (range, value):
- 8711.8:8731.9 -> 99.5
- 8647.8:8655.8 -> 99.7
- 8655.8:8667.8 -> 118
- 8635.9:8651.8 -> 106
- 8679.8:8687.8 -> 98.7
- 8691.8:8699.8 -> 117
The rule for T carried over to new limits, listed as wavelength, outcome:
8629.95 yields 107.3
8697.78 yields 106.6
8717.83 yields 99.81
